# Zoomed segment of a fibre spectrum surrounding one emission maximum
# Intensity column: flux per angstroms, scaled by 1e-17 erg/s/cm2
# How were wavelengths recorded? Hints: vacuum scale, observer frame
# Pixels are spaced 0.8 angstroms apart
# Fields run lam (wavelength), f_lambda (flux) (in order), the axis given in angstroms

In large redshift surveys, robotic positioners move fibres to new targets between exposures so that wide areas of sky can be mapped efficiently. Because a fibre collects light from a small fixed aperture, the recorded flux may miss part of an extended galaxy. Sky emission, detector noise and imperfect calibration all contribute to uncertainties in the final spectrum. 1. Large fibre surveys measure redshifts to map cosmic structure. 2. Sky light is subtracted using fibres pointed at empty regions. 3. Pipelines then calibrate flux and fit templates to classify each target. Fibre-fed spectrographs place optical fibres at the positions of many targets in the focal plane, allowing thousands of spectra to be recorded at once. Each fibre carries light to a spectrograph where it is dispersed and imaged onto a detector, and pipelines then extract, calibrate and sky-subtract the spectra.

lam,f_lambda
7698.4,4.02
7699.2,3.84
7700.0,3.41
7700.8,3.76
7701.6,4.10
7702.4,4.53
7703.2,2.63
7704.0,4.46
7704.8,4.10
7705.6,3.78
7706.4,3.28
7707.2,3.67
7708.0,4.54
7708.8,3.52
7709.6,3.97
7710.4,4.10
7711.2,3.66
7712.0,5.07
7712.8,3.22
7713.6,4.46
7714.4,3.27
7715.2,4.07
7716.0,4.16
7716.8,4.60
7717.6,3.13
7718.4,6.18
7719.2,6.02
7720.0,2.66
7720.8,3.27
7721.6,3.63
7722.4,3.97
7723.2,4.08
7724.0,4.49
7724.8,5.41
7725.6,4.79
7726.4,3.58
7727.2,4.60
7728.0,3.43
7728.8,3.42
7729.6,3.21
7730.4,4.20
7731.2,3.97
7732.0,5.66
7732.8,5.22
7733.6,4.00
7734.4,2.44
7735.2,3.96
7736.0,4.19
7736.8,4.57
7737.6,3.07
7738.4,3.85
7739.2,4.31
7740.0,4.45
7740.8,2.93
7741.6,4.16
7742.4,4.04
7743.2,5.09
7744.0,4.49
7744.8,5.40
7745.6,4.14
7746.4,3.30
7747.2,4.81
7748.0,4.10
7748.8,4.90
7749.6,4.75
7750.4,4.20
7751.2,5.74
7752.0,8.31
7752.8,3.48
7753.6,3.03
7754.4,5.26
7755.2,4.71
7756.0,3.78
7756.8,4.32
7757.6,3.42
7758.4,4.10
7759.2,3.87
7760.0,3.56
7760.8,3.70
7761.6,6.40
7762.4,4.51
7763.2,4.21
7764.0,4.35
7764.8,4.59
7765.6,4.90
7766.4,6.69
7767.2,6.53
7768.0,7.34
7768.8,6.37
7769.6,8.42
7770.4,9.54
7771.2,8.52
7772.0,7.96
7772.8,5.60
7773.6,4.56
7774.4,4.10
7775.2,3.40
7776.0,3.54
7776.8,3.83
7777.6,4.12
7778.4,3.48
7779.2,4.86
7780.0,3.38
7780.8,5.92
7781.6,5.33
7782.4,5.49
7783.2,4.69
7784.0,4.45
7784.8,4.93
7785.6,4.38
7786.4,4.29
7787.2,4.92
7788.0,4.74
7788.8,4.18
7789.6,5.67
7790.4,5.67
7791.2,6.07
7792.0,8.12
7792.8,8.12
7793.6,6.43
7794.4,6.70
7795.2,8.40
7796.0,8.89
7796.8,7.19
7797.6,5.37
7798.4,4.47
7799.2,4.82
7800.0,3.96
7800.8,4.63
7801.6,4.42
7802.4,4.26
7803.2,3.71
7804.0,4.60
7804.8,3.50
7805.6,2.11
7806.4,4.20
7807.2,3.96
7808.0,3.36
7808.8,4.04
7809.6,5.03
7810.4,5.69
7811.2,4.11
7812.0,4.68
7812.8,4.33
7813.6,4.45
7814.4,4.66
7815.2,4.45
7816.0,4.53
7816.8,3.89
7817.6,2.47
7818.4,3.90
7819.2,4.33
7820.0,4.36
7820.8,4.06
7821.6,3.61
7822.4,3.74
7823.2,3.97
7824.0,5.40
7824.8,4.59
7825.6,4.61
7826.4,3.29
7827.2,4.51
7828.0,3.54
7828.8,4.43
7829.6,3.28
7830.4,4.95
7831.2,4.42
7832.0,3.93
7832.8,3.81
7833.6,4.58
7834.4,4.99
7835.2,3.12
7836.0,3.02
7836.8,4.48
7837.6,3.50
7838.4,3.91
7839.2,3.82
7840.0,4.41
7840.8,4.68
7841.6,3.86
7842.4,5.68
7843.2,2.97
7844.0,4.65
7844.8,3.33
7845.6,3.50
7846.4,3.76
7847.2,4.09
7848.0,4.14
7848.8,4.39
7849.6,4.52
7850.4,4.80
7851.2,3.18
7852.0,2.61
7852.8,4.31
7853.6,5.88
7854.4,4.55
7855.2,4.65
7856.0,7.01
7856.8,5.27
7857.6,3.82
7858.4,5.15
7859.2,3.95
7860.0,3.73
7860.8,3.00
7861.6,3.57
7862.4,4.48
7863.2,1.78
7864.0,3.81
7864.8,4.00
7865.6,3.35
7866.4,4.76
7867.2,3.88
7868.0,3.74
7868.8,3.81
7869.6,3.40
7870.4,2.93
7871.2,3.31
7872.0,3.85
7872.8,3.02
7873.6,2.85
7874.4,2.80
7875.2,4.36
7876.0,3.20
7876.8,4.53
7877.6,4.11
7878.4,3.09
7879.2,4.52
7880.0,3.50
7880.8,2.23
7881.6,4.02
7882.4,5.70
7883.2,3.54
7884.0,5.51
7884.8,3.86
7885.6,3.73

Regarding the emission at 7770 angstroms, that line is H-alpha 6563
